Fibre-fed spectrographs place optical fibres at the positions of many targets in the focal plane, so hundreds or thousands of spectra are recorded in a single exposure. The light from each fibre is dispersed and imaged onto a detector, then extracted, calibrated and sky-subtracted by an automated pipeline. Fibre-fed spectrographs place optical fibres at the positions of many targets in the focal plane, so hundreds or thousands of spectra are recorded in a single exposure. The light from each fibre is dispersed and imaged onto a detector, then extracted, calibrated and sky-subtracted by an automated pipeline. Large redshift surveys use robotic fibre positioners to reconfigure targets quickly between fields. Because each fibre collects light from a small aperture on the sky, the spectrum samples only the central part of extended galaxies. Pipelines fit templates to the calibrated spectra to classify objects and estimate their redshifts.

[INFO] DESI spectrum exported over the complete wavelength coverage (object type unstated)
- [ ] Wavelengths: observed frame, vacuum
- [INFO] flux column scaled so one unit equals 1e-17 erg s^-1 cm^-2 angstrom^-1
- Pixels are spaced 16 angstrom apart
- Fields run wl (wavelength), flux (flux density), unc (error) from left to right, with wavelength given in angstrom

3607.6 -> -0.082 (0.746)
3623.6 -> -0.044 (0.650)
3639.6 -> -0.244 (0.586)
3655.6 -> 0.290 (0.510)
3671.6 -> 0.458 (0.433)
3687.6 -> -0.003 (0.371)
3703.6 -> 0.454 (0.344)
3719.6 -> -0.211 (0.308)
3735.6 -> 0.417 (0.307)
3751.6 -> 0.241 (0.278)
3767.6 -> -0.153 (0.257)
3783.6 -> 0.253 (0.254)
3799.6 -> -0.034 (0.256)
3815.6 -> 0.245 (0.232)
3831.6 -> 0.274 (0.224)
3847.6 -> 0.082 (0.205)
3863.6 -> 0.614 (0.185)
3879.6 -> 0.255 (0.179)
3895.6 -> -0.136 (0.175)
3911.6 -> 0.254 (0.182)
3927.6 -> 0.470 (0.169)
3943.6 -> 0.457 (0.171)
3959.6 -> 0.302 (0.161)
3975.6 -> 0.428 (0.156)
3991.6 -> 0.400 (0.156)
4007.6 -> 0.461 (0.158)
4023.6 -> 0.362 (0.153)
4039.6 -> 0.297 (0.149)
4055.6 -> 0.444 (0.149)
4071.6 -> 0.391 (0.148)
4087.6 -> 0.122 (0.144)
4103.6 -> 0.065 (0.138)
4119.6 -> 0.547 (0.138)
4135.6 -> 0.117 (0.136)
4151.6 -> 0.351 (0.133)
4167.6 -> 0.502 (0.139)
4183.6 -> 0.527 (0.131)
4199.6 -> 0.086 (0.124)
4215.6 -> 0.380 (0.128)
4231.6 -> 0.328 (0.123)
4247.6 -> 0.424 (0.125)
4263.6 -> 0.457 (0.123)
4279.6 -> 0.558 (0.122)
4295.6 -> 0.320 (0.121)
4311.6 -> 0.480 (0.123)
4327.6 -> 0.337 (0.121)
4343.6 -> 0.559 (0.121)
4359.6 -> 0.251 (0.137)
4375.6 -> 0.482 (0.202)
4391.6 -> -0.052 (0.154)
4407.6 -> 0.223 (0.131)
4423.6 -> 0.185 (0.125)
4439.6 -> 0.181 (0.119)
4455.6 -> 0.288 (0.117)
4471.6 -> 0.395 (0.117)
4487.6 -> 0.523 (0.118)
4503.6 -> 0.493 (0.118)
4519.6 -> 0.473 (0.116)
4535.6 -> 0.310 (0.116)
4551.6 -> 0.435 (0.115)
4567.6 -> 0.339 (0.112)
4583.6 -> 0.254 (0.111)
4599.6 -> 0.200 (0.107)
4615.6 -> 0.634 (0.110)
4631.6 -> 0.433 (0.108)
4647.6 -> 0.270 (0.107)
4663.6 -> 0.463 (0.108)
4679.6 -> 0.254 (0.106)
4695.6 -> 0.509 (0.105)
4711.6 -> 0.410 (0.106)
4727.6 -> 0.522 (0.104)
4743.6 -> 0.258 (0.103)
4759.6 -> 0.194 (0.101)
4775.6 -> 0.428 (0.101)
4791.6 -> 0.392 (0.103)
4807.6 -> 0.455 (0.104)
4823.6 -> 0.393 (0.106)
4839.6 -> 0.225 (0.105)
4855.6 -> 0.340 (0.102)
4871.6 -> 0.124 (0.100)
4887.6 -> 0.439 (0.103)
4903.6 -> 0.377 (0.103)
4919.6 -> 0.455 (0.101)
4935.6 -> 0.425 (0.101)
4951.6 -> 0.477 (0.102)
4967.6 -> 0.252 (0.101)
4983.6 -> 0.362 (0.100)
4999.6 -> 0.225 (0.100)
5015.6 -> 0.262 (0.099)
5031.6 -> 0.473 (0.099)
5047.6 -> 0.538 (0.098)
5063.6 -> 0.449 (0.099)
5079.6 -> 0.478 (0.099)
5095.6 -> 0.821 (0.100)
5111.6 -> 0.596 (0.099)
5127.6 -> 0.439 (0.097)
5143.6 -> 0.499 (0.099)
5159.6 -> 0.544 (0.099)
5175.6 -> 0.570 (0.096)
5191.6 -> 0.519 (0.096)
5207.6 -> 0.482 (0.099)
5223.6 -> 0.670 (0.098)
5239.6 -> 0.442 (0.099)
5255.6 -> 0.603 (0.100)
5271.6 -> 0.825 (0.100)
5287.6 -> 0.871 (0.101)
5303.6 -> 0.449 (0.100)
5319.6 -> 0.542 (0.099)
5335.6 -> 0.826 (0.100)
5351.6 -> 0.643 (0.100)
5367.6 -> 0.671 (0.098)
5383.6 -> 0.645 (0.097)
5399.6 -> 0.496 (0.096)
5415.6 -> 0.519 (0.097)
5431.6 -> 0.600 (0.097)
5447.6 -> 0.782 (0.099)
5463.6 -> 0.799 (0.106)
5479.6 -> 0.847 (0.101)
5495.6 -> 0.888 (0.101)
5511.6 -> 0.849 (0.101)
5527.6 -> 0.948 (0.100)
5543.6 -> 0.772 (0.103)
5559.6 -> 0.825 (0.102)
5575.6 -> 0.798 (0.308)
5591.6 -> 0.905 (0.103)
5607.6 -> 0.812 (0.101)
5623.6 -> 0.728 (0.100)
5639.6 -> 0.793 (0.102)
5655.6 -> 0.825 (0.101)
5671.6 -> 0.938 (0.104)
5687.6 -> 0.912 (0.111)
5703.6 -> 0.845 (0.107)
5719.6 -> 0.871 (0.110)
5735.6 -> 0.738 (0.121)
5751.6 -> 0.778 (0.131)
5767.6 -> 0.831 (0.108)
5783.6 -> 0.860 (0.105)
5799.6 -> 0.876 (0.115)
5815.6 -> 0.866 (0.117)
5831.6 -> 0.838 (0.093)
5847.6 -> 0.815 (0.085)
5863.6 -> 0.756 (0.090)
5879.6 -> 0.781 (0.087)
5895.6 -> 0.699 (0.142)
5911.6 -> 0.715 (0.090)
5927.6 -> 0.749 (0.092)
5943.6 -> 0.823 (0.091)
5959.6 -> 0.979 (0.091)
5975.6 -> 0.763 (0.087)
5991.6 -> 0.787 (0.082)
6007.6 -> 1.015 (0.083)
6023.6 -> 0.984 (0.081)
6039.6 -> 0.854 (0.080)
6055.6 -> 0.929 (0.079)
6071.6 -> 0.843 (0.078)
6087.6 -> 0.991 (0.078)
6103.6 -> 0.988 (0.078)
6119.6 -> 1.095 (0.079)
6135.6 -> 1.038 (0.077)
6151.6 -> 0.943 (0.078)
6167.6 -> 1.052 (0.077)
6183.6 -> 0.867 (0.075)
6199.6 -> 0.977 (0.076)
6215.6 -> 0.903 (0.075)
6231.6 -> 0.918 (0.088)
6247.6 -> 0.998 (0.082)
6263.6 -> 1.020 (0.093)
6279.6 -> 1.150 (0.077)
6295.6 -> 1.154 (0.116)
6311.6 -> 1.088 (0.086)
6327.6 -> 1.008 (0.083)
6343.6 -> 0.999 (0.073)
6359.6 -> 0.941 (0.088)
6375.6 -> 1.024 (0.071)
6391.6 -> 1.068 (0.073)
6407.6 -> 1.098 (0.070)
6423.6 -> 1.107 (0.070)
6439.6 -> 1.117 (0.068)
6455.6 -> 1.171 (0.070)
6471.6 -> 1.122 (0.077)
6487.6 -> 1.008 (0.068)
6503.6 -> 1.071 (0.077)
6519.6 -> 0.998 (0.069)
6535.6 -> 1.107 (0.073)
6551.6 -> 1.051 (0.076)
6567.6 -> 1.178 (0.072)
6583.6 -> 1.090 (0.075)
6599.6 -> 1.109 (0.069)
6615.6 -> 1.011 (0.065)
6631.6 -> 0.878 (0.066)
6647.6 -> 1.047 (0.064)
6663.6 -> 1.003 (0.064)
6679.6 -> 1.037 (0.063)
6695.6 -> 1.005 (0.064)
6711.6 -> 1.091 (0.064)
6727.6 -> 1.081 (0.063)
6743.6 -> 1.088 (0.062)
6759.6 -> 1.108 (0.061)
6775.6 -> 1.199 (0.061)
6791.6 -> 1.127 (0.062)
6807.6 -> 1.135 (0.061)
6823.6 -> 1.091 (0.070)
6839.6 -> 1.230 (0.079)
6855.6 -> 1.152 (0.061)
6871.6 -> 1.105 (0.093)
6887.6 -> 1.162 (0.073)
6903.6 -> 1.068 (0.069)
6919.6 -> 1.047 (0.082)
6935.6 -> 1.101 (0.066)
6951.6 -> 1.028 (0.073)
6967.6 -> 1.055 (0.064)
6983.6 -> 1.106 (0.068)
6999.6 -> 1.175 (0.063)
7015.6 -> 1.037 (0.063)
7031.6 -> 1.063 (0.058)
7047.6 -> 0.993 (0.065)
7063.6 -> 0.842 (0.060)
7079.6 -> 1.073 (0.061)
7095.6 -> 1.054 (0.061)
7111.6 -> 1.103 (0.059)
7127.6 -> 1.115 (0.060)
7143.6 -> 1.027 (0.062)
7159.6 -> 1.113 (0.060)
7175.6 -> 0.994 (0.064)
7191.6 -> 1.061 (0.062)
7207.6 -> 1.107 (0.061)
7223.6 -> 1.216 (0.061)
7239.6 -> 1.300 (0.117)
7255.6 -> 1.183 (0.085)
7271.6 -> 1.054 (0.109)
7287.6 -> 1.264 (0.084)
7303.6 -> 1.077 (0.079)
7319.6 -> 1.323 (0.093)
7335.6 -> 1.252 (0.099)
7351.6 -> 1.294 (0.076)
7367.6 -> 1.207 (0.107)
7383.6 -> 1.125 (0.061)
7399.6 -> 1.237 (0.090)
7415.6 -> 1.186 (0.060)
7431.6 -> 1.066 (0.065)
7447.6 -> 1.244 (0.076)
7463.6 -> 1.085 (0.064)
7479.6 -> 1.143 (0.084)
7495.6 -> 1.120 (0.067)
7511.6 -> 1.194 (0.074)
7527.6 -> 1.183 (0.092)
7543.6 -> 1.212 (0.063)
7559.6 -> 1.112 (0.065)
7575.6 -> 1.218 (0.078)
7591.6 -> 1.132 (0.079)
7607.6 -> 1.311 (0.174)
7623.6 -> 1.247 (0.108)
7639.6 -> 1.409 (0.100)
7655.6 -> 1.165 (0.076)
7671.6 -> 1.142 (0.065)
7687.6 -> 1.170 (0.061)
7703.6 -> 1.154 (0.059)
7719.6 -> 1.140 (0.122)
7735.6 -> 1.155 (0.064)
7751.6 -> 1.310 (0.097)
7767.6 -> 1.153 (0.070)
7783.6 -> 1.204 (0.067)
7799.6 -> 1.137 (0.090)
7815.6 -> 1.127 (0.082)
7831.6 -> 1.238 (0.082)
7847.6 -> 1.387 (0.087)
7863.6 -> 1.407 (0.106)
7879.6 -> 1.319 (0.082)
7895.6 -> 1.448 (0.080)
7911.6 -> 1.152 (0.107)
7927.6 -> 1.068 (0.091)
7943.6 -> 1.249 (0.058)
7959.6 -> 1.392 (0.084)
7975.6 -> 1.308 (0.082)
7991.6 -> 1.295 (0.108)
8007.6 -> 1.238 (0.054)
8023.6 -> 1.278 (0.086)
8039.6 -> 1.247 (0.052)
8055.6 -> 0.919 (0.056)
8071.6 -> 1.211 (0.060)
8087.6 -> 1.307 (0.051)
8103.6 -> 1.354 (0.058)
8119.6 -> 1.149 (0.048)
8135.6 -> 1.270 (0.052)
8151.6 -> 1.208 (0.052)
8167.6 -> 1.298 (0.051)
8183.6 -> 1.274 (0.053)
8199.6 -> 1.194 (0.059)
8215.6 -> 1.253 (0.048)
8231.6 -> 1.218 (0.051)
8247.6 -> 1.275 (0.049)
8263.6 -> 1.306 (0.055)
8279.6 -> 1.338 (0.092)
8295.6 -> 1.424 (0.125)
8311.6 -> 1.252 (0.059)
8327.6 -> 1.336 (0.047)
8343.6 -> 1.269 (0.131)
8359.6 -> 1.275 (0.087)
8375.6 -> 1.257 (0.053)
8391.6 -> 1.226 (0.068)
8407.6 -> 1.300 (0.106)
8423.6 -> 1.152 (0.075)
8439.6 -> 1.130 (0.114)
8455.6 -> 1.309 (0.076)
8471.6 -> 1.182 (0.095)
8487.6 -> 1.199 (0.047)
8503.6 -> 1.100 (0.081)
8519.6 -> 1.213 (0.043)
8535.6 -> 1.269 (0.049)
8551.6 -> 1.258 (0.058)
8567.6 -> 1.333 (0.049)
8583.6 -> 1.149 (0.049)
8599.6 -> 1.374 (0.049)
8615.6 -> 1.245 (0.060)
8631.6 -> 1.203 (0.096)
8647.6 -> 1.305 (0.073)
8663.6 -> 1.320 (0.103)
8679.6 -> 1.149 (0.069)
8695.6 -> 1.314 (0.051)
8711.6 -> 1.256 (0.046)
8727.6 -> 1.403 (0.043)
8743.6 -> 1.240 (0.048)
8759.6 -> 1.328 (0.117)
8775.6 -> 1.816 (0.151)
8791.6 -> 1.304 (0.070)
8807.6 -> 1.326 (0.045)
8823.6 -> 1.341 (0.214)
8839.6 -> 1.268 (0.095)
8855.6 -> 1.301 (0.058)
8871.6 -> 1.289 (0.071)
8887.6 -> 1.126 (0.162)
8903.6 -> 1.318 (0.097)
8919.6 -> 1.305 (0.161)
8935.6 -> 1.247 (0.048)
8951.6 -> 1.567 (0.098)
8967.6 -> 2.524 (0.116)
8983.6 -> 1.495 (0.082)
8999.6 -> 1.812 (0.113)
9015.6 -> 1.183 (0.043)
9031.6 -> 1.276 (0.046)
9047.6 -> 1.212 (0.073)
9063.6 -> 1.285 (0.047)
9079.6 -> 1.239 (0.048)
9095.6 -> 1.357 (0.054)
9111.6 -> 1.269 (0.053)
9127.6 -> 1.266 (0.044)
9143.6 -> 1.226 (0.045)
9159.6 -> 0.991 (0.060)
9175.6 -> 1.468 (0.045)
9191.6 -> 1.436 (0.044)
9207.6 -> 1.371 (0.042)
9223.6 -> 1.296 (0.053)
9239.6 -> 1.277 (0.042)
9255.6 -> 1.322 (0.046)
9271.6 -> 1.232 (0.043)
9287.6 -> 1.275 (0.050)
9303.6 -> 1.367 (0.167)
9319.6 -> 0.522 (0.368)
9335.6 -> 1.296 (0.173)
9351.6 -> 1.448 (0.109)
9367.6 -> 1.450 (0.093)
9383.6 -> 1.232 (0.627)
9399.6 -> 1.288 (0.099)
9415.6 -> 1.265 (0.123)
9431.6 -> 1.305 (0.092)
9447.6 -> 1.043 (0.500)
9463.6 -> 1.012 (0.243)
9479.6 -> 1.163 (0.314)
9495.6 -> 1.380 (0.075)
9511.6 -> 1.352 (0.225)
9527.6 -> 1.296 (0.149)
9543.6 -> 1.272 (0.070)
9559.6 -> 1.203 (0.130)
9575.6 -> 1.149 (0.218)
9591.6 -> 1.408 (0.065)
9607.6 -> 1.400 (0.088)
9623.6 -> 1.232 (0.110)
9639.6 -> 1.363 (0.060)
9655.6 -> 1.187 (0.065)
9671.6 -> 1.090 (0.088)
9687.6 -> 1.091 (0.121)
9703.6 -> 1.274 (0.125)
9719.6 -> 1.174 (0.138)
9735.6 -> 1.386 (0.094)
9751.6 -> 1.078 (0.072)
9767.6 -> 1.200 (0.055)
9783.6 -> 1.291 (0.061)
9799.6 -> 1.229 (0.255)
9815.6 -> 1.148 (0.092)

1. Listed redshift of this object 0.366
